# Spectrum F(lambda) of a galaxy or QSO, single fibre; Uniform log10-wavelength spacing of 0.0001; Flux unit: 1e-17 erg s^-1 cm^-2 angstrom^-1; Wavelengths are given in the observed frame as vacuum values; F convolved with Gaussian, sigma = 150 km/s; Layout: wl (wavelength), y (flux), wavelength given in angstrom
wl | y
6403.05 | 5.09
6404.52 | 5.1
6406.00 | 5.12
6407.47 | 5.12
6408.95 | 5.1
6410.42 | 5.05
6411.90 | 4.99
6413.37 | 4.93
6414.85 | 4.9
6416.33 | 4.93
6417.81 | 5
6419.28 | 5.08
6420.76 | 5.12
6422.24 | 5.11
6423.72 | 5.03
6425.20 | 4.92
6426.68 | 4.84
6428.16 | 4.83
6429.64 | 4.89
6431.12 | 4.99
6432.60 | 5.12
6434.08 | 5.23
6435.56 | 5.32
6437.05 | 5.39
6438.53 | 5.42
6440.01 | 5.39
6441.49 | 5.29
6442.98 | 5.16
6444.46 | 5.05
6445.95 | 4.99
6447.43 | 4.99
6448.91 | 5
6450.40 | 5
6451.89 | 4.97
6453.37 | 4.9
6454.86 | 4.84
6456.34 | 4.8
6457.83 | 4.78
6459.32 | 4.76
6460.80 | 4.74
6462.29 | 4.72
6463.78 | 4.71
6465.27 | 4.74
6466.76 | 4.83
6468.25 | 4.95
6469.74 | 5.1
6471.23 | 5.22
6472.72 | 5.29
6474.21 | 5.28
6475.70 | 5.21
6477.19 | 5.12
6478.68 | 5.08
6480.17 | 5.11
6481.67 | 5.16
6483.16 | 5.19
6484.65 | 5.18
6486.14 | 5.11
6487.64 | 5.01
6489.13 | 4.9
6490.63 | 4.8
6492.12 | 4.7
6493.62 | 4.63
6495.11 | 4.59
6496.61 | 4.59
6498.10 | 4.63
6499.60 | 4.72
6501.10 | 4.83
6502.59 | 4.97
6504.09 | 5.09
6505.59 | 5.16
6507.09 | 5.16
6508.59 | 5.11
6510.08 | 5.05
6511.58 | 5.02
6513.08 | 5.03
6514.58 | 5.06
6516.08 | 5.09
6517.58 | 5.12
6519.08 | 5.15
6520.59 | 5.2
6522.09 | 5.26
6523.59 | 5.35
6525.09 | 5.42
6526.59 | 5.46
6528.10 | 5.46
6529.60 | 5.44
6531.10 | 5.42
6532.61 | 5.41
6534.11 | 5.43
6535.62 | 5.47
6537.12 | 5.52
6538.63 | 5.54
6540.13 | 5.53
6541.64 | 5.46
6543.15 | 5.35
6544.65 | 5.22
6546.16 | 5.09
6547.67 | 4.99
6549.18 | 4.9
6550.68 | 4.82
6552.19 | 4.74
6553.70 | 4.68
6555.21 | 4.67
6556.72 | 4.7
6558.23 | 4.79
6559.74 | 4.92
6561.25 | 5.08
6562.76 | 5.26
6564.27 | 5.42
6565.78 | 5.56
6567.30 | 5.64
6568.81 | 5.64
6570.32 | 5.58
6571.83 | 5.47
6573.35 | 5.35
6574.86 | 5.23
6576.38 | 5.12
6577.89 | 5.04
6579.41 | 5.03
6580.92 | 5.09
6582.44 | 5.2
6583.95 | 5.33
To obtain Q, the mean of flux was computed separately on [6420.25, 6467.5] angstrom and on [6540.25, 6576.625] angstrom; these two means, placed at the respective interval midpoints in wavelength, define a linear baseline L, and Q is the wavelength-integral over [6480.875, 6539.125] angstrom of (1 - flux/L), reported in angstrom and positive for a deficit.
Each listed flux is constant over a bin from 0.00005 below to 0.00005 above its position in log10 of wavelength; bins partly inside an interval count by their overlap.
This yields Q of -0.2 angstrom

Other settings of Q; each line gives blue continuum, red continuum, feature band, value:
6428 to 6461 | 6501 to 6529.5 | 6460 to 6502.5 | 1.5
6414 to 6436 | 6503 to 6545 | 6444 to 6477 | 1.0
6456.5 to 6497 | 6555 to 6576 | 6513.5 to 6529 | -0.5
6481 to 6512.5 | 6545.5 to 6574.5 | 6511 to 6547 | -2.0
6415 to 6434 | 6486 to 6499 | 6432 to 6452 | -1.0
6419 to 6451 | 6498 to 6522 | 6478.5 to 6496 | 0.4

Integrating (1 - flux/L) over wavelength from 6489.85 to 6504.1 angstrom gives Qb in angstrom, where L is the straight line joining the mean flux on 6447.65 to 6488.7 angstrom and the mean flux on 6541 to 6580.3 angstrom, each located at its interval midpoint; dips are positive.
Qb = 0.9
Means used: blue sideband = 4.99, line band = 4.74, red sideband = 5.14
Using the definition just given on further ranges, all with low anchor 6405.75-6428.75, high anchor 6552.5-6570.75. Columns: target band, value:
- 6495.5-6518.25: 0.55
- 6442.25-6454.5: 0.08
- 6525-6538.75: -0.91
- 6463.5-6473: 0.15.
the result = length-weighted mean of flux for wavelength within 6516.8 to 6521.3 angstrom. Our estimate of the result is 5.15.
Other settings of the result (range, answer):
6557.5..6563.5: 5.01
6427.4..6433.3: 4.96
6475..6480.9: 5.13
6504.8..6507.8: 5.15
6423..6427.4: 4.93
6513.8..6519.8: 5.11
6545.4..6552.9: 4.91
